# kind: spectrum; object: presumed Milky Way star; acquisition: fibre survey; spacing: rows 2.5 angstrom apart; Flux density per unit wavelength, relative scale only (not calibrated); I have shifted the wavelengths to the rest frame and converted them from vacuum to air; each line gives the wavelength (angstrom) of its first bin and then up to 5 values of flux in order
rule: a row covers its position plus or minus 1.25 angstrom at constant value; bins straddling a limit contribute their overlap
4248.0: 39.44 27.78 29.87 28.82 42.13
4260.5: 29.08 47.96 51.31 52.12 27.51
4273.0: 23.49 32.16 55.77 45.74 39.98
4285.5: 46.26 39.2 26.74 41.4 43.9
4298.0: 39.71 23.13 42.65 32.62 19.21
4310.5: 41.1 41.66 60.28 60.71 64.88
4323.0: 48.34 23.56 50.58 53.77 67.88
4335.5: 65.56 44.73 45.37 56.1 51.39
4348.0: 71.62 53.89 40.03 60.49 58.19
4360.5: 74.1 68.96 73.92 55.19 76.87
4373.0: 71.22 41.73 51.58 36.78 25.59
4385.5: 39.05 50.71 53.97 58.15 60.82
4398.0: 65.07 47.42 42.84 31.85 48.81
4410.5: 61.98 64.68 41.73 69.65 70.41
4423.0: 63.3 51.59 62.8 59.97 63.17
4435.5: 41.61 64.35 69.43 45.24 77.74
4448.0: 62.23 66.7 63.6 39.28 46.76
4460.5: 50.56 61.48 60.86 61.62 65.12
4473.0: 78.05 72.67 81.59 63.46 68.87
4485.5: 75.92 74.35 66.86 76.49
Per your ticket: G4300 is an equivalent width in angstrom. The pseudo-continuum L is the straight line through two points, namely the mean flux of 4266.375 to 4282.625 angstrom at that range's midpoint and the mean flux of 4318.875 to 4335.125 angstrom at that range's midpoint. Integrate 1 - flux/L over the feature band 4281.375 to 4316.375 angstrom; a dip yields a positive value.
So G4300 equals 5.6 angstrom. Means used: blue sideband 39.8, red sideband 52.5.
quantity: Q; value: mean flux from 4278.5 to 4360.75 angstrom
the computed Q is 47.5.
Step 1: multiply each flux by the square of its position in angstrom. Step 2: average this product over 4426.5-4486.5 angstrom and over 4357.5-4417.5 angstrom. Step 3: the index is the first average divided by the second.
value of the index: 1.19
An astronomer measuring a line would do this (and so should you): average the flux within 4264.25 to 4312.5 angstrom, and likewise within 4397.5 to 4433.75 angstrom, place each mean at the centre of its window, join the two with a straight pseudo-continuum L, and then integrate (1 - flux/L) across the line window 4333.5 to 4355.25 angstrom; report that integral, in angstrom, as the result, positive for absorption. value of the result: -4.0 angstrom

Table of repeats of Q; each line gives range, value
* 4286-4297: 38.4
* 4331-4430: 55.8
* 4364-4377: 63.7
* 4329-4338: 59.6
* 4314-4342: 53.2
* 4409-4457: 59.8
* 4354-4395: 56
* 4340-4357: 54.6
